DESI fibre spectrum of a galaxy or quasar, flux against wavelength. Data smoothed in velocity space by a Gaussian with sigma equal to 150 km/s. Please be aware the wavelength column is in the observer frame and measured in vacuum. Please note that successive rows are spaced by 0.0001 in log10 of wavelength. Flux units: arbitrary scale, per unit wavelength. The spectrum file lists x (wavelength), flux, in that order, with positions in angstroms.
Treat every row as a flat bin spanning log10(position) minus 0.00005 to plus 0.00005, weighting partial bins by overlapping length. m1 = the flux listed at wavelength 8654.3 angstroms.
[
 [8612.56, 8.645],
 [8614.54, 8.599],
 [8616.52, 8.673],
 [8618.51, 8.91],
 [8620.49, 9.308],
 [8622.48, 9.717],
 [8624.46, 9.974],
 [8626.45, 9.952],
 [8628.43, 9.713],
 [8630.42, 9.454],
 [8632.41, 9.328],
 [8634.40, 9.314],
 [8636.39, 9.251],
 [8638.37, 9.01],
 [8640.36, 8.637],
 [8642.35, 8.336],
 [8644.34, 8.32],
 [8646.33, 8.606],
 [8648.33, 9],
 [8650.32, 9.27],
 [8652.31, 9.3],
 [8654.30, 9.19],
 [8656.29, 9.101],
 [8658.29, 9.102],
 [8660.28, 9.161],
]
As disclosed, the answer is 9.19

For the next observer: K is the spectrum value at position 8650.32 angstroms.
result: 9.27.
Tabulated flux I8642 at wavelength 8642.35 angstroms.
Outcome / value 8.336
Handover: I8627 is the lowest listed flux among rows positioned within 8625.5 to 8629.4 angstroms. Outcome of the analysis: 9.713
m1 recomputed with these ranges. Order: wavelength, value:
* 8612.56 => 8.645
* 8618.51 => 8.91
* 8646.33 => 8.606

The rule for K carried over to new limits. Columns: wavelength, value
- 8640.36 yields 8.637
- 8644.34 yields 8.32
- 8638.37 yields 9.01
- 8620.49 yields 9.308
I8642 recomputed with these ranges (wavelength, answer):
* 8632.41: 9.328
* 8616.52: 8.673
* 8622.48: 9.717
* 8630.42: 9.454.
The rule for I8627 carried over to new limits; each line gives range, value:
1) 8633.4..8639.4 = 9.01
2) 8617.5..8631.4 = 8.91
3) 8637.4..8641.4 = 8.637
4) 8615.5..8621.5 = 8.673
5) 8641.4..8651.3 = 8.32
